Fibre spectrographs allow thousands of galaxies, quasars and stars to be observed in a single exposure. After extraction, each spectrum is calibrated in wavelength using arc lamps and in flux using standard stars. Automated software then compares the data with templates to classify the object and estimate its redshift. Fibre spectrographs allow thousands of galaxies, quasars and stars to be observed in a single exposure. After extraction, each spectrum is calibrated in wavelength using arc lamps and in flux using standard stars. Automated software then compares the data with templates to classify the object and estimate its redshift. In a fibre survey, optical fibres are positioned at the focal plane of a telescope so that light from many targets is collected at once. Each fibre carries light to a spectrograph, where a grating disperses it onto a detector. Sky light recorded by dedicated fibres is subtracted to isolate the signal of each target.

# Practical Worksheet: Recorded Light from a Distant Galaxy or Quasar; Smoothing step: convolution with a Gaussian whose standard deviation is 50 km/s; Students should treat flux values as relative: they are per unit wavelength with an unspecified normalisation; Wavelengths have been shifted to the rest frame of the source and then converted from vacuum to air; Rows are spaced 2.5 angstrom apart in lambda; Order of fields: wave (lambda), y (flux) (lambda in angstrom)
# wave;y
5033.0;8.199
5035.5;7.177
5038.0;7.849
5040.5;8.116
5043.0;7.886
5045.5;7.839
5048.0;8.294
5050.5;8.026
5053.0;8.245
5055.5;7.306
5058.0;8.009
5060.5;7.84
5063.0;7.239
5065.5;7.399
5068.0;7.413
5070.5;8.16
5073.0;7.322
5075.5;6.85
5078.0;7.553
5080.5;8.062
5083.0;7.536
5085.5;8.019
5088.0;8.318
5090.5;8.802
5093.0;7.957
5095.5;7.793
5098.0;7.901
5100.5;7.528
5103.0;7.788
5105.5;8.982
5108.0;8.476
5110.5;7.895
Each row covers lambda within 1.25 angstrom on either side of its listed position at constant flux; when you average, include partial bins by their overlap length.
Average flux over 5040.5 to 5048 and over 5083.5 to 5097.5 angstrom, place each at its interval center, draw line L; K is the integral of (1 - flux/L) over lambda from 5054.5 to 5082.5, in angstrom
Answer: 1.7 angstrom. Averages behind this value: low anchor 7.98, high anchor 8.13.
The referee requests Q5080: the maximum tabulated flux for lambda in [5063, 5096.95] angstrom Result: 8.802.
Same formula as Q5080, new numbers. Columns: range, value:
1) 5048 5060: 8.294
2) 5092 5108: 8.982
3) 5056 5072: 8.16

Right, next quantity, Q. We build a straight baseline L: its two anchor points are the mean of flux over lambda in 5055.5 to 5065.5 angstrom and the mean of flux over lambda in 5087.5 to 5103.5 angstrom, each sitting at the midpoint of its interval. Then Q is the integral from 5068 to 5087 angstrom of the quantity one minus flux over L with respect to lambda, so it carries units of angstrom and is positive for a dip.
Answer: 0.4 angstrom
